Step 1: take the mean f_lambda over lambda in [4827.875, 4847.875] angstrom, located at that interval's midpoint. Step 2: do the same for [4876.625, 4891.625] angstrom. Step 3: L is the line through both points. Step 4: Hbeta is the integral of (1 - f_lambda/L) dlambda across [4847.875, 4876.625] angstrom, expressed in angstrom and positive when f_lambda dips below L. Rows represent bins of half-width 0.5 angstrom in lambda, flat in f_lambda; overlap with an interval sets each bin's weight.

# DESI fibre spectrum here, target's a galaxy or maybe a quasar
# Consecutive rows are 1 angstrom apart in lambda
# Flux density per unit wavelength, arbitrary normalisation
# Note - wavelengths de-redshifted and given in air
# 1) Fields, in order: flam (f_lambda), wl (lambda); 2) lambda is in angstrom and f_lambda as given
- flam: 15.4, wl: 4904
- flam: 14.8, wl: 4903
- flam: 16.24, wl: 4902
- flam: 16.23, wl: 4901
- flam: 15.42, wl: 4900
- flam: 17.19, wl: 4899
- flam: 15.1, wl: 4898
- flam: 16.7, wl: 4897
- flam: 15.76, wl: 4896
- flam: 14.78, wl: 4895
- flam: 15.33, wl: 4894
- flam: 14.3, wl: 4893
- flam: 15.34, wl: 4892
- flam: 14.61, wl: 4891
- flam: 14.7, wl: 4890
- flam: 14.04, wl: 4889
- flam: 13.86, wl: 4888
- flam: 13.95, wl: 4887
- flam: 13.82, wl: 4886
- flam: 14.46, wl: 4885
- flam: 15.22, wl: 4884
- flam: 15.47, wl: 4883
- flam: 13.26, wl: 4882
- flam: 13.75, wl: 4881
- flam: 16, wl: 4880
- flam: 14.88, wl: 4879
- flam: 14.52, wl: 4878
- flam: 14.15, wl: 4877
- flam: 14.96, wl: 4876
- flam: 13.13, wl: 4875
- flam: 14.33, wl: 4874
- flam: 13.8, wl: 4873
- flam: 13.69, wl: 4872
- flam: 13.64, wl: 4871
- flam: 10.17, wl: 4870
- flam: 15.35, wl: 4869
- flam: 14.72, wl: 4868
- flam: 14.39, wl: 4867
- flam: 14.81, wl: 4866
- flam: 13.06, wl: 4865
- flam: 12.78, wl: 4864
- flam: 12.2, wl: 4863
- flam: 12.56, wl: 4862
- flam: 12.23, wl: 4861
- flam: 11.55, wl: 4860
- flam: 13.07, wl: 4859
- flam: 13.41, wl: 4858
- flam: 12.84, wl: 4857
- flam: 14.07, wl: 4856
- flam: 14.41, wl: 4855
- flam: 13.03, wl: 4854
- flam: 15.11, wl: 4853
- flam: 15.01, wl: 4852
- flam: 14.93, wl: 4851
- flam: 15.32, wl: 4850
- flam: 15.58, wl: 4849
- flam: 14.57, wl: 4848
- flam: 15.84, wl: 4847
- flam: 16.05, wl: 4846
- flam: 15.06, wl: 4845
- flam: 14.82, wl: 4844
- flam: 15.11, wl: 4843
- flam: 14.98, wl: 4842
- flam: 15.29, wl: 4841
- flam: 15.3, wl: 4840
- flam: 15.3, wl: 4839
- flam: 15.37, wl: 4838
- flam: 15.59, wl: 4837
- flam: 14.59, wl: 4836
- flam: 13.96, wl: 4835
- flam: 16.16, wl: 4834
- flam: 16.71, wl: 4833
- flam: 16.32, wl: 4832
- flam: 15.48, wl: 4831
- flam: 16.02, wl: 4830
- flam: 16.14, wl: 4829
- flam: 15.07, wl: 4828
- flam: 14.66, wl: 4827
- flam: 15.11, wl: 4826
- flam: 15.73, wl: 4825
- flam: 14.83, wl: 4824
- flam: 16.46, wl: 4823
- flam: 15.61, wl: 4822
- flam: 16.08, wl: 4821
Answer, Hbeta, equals 2.29 angstrom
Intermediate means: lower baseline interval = 15.4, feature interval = 13.7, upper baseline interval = 14.5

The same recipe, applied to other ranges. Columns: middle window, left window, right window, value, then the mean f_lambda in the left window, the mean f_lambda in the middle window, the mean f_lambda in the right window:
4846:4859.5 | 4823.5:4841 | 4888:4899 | 0.76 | 15.4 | 14.5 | 15.1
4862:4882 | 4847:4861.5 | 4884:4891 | 0.39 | 14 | 13.9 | 14.2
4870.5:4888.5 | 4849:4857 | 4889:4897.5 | 0.78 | 14.5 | 14.3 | 15.1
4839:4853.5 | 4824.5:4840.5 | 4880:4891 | -0.04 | 15.5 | 15.2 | 14.3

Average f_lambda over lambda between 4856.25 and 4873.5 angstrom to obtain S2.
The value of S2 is 13.2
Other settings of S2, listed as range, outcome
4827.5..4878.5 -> 14.4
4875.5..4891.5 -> 14.5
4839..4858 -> 14.8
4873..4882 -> 14.4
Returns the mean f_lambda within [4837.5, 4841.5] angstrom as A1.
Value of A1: 15.3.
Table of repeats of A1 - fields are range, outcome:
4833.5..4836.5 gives 14.9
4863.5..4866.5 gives 13.5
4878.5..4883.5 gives 14.7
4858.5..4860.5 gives 12.3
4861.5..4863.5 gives 12.4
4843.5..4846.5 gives 15.3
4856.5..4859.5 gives 13.1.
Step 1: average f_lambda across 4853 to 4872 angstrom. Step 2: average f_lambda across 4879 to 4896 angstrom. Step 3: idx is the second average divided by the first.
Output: 1.10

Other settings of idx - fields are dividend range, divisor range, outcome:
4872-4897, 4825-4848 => 0.94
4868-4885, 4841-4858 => 0.96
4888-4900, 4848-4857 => 1.04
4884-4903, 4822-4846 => 0.98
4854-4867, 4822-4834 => 0.84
